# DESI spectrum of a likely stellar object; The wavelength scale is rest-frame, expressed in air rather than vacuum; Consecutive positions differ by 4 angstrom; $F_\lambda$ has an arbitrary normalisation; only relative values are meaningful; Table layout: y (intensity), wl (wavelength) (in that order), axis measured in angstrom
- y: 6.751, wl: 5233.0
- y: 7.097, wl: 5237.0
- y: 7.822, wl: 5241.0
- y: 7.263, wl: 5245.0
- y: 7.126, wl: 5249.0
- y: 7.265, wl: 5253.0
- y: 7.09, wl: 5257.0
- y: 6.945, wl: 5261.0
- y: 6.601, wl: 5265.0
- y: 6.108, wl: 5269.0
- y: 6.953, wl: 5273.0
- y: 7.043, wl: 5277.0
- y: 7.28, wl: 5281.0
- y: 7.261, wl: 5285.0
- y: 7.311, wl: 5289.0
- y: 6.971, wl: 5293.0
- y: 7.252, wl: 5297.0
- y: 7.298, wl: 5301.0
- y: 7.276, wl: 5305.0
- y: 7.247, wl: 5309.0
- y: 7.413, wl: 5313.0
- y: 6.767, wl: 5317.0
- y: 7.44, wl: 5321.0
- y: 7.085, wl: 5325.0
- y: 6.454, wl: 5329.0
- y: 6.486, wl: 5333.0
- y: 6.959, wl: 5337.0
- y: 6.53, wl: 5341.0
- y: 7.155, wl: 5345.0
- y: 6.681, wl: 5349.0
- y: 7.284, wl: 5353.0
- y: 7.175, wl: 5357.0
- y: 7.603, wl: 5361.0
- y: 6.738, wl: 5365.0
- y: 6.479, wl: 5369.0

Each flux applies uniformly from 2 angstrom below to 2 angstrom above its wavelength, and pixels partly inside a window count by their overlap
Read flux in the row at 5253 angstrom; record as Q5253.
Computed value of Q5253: 7.265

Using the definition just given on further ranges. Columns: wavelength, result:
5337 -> 6.959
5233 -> 6.751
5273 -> 6.953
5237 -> 7.097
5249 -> 7.126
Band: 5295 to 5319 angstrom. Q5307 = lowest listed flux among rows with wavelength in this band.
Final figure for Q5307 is 6.767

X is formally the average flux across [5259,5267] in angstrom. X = 6.77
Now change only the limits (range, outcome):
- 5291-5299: 7.11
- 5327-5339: 6.63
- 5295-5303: 7.28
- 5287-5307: 7.22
